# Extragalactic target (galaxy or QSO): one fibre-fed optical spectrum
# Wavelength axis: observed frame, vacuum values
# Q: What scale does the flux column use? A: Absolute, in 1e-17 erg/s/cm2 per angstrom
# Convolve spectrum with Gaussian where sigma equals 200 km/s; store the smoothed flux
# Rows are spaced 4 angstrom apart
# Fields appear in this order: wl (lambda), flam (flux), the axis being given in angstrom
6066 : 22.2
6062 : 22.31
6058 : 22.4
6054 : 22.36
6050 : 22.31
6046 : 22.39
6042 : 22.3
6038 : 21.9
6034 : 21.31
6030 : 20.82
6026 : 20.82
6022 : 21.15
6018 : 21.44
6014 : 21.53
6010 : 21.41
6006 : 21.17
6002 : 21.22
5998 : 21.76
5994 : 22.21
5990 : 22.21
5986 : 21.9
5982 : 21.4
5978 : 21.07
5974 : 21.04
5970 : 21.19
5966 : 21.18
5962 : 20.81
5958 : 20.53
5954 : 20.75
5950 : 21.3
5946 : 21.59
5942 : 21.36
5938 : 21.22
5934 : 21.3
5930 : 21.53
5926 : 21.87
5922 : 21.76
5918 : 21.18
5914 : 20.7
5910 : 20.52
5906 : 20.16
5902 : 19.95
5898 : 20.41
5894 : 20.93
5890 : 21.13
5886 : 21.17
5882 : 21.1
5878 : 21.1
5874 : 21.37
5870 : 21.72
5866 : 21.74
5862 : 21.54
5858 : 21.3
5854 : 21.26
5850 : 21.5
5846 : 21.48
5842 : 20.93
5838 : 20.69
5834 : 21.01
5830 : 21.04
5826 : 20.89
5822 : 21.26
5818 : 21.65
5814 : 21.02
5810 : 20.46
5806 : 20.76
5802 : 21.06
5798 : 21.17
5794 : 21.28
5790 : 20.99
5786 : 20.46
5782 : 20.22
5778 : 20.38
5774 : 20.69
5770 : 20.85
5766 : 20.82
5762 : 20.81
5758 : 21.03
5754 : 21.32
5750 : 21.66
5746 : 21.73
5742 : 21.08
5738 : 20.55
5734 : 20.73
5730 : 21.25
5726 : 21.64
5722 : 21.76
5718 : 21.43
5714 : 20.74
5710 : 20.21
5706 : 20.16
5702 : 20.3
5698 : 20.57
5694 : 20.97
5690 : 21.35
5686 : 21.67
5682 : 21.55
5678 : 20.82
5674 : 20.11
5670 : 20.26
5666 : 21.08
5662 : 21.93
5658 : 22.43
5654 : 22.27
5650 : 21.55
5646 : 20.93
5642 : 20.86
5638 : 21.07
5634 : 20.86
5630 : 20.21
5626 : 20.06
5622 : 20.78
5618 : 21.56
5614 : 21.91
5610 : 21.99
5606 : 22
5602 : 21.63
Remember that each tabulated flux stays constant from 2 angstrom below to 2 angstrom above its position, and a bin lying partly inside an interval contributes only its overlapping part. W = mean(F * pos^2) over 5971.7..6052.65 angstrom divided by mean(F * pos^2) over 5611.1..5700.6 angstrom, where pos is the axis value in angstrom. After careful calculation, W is 1.15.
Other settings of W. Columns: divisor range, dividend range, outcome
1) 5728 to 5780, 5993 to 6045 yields 1.12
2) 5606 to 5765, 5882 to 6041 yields 1.10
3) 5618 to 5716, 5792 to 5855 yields 1.06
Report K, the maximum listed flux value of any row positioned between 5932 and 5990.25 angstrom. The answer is 22.21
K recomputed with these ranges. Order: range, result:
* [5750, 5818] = 21.66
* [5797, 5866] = 21.74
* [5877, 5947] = 21.87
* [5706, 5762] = 21.76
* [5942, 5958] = 21.59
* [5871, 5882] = 21.37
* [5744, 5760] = 21.73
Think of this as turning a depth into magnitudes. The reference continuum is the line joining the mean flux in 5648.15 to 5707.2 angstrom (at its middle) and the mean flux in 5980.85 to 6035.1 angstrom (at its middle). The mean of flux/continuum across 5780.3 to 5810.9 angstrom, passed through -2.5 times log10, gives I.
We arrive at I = 0.02 mag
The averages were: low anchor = 21.1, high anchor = 21.5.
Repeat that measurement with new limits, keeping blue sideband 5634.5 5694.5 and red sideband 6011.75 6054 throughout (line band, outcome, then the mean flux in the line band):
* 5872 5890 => 0.015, 21.2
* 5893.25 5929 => 0.034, 20.8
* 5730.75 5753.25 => 0.009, 21.2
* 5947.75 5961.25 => 0.035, 20.9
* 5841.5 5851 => 0.005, 21.3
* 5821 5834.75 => 0.020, 21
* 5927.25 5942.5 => 0.008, 21.4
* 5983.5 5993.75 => -0.023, 22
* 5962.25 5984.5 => 0.021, 21.2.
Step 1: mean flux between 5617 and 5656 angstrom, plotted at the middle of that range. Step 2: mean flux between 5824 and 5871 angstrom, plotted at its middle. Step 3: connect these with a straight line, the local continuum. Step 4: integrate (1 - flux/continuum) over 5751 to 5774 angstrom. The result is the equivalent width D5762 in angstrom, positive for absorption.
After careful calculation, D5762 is 0.2 angstrom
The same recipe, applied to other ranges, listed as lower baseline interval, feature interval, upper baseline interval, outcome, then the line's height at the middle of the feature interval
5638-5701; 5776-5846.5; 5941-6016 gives 1.2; 21.3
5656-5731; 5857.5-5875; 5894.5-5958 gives -0.4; 21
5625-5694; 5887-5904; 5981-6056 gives 0.7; 21.5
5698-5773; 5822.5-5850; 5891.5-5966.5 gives -0.1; 21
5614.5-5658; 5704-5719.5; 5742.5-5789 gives 0.3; 21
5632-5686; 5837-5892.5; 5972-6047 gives 0.3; 21.4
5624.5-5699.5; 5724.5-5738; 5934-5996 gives 0.0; 21.1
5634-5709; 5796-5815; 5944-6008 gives 0.3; 21.2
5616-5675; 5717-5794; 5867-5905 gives 0.1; 21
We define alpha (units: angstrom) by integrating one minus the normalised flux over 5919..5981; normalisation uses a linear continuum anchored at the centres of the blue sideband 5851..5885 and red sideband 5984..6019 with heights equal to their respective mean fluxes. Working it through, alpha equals 0.91 angstrom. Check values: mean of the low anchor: 21.4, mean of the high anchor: 21.7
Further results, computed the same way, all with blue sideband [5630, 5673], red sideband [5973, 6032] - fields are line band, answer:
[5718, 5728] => -0.2 angstrom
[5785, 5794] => 0.2 angstrom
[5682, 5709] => 0.5 angstrom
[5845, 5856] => 0.0 angstrom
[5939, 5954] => 0.1 angstrom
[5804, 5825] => 0.3 angstrom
